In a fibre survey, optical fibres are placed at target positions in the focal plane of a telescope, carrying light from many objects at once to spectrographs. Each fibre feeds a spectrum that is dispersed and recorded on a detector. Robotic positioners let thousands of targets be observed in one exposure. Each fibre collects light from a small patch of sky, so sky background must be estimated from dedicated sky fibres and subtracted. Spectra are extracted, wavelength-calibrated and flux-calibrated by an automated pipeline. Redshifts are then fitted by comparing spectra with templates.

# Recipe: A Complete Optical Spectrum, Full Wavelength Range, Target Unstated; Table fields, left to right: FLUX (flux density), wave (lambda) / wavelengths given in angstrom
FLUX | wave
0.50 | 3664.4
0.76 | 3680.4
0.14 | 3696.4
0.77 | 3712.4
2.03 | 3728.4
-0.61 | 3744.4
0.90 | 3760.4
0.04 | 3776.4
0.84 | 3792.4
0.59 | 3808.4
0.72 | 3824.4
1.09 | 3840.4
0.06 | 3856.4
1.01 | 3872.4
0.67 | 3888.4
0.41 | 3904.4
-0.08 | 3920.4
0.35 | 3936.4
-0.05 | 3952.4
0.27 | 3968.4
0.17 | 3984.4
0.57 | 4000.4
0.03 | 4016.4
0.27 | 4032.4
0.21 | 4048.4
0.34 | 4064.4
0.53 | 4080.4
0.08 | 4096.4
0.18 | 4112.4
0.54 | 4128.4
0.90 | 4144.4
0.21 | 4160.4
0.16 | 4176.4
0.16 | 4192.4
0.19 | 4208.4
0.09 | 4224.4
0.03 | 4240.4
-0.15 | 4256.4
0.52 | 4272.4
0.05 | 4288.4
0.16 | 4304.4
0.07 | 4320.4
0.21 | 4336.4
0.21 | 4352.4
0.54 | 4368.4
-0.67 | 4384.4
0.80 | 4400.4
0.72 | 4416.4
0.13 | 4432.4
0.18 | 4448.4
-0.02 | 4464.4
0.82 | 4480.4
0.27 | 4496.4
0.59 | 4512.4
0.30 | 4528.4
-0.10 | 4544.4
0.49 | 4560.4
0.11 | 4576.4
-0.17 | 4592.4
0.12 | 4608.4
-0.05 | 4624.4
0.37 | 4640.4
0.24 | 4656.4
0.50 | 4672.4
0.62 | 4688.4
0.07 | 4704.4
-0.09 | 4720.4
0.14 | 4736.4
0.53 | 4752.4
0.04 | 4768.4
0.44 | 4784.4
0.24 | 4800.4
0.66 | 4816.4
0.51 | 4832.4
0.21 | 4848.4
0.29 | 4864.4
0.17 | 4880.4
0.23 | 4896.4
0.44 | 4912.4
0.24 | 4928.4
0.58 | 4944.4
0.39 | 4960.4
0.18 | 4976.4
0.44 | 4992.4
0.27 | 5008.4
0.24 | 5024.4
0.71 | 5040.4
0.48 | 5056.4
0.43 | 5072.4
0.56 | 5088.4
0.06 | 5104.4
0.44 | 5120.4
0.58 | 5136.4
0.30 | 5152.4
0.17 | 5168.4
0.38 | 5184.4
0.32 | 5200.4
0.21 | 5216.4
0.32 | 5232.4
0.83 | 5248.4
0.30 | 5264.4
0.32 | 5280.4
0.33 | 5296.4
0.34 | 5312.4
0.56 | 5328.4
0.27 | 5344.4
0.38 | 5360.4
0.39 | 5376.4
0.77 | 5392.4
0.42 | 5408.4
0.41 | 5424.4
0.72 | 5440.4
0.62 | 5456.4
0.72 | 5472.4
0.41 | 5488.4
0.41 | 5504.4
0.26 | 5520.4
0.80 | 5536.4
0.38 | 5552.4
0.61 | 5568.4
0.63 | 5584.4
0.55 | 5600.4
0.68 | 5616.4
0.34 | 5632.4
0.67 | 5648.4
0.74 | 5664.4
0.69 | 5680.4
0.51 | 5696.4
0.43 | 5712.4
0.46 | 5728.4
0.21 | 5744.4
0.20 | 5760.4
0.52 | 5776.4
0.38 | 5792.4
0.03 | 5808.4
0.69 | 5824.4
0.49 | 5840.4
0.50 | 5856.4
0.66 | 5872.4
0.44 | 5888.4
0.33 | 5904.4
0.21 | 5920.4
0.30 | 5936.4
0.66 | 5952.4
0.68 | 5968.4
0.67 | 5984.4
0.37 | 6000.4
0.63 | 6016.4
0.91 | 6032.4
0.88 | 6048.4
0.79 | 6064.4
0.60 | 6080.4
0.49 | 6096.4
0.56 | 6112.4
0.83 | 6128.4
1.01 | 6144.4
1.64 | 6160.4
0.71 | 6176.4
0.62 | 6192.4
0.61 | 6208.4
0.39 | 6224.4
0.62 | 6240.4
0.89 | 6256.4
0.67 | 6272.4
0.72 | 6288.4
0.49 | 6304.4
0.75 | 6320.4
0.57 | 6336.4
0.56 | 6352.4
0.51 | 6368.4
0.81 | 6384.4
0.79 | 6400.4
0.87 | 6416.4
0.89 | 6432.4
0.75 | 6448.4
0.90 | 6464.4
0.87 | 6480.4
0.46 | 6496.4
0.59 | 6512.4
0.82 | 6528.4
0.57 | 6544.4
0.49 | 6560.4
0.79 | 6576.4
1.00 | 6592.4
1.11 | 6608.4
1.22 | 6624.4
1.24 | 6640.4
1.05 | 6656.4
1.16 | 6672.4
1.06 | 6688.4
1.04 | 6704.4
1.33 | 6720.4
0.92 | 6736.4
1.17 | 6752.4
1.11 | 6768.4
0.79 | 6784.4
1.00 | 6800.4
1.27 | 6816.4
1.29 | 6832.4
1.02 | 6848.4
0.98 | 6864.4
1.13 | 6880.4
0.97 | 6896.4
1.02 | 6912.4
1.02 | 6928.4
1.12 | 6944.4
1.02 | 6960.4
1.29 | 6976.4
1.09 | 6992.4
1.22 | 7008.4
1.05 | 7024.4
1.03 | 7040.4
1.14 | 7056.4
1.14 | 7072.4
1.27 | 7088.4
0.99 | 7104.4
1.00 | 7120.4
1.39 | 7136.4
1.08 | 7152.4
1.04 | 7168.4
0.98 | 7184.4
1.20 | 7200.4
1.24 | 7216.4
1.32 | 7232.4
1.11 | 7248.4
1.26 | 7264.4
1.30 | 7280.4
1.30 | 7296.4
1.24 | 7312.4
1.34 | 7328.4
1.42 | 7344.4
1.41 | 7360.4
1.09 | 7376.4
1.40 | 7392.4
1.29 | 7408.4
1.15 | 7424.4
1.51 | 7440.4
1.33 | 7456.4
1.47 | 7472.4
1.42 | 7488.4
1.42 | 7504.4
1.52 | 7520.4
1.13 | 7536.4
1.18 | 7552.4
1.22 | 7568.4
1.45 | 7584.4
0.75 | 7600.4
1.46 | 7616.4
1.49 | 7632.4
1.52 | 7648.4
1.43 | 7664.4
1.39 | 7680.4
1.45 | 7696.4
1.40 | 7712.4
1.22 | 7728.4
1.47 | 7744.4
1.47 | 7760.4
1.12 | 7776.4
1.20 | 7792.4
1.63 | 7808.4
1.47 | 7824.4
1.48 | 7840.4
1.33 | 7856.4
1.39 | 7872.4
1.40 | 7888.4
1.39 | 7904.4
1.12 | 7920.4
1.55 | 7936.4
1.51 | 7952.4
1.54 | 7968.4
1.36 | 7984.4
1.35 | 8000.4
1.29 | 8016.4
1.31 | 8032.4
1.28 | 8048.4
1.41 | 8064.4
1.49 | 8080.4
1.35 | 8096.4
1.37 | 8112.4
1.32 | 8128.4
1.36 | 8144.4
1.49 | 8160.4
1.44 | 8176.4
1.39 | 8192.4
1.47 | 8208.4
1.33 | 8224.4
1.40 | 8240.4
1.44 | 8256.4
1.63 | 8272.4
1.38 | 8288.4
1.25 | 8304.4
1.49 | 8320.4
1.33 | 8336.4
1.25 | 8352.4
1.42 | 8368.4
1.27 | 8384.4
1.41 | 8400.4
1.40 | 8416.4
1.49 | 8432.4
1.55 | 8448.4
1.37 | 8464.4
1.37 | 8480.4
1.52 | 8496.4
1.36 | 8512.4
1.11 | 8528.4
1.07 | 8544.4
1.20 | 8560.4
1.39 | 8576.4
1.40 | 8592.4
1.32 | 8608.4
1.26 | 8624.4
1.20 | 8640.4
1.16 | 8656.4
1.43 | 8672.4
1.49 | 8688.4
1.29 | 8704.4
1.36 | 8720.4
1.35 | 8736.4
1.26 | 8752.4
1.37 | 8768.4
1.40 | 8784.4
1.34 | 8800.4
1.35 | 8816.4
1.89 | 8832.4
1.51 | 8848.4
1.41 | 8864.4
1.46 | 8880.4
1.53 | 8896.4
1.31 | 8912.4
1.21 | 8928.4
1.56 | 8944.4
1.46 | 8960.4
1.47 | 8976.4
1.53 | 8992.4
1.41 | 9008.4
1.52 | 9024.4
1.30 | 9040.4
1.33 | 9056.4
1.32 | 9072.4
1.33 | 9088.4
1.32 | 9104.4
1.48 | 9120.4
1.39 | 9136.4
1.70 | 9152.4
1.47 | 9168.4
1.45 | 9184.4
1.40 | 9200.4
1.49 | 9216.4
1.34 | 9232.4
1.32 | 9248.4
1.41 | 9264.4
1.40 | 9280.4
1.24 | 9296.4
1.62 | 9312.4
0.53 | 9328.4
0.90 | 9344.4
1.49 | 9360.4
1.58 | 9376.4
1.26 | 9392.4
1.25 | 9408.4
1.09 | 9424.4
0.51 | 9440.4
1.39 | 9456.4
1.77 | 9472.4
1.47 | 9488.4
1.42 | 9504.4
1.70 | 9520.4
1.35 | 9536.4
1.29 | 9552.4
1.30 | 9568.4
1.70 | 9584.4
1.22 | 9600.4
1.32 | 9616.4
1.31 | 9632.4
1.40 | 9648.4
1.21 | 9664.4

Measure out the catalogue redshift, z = 0.65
